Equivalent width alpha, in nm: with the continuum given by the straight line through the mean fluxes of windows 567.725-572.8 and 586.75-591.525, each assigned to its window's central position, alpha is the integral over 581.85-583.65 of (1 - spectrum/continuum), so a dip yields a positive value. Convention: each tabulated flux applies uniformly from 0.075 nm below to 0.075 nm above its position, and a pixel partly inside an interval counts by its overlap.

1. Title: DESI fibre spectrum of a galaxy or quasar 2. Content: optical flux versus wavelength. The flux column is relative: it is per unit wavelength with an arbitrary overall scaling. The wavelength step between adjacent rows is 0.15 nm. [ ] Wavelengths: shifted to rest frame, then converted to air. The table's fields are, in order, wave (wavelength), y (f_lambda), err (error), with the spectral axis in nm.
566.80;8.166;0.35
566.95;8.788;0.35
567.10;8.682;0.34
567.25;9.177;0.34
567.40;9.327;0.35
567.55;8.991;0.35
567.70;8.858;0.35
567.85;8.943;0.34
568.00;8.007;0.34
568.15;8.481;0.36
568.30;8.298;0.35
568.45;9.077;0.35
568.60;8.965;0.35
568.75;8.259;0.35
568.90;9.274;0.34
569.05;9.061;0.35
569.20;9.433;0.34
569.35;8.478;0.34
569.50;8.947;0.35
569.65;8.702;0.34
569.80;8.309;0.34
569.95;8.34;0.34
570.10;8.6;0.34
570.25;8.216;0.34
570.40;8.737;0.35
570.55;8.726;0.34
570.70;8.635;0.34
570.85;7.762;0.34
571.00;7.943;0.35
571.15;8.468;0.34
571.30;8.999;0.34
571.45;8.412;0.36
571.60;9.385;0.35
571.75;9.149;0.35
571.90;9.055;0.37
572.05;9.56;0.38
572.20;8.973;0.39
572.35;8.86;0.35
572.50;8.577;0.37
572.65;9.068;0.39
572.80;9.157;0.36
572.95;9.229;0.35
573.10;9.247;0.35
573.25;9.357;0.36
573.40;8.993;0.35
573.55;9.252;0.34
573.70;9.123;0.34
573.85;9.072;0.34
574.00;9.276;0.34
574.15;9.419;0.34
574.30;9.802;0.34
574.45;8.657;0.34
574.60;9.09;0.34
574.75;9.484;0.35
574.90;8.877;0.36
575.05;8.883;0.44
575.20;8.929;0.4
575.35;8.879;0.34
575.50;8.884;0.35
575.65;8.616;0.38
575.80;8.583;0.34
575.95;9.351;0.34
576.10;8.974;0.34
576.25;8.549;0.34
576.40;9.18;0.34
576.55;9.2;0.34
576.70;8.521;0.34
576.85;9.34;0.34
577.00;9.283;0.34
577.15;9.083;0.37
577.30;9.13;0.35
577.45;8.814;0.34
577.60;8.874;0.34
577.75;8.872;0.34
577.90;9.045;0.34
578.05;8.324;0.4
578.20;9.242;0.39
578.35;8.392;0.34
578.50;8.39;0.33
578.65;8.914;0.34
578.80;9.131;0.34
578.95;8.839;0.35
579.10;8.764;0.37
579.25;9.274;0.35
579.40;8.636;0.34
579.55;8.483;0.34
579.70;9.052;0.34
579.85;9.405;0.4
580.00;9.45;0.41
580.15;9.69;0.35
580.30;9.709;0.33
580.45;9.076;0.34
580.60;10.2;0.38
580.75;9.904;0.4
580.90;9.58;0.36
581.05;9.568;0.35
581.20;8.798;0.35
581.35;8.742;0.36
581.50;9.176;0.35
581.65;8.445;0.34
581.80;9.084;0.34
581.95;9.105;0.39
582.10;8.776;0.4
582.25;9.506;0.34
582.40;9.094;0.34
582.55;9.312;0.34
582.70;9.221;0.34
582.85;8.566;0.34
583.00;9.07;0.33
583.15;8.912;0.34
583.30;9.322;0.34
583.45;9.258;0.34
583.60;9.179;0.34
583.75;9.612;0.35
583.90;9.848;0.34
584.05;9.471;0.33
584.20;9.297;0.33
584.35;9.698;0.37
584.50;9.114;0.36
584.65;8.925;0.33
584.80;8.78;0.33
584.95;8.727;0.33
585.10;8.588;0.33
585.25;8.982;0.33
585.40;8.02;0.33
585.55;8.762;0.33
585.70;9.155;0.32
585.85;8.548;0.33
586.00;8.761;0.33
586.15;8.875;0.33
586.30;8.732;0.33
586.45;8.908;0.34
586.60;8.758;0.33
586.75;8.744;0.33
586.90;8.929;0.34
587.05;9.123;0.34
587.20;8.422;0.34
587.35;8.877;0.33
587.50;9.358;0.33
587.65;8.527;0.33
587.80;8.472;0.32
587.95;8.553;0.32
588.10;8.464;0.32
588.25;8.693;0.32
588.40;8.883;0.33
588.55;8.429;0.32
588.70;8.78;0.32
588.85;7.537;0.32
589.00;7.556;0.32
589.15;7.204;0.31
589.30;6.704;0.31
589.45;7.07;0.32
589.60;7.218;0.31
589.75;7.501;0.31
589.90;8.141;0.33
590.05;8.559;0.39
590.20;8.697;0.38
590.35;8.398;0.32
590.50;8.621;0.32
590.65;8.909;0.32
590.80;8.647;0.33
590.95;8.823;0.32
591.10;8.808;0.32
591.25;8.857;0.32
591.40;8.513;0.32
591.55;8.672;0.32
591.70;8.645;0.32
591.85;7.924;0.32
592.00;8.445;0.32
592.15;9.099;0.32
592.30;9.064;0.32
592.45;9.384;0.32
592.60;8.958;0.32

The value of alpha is -0.13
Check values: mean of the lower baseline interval 8.73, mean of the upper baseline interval 8.37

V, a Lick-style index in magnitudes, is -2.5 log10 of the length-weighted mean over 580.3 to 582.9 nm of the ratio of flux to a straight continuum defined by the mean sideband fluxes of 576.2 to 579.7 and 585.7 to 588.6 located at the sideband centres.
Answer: -0.04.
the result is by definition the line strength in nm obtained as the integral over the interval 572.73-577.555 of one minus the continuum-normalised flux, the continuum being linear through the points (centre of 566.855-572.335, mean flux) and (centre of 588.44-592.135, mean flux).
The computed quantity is -0.26 nm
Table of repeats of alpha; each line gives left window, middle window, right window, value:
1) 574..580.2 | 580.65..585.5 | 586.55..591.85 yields -0.24 nm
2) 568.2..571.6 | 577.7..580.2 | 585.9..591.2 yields -0.12 nm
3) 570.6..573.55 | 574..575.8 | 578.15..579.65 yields -0.04 nm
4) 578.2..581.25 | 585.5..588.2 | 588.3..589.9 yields -0.24 nm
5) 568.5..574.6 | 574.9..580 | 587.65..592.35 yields -0.12 nm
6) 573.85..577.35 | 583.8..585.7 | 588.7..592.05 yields -0.12 nm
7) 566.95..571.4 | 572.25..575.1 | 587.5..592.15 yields -0.18 nm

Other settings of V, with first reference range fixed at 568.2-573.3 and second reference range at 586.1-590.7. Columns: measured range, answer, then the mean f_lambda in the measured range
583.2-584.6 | -0.11 mag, 9.4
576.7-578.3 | -0.04 mag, 8.97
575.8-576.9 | -0.04 mag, 8.98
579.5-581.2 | -0.11 mag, 9.45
